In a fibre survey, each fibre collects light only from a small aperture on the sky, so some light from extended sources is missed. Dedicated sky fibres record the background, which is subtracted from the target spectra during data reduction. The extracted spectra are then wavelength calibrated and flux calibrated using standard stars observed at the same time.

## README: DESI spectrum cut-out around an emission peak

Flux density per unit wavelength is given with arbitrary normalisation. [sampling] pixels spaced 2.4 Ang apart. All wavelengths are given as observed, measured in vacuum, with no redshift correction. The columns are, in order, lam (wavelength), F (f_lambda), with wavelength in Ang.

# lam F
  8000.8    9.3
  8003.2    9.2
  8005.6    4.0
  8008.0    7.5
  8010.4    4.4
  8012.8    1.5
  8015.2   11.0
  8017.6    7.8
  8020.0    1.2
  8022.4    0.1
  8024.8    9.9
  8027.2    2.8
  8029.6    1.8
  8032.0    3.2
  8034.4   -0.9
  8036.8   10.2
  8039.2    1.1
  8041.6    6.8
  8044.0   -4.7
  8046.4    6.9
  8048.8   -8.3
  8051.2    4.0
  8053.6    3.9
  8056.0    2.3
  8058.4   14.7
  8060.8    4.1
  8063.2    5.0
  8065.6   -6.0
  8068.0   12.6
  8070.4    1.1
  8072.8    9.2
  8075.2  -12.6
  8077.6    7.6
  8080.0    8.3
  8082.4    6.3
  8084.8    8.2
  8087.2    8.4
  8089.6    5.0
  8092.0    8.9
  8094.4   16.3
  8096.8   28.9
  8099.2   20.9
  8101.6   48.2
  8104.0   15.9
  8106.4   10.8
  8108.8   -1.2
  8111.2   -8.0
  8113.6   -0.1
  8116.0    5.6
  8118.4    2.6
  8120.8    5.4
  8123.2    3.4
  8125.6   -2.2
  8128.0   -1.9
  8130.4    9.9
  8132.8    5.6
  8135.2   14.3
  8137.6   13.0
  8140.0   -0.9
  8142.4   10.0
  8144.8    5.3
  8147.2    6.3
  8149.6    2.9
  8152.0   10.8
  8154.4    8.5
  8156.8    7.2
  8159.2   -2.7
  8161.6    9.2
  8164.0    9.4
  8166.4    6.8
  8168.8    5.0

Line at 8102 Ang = Hgamma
